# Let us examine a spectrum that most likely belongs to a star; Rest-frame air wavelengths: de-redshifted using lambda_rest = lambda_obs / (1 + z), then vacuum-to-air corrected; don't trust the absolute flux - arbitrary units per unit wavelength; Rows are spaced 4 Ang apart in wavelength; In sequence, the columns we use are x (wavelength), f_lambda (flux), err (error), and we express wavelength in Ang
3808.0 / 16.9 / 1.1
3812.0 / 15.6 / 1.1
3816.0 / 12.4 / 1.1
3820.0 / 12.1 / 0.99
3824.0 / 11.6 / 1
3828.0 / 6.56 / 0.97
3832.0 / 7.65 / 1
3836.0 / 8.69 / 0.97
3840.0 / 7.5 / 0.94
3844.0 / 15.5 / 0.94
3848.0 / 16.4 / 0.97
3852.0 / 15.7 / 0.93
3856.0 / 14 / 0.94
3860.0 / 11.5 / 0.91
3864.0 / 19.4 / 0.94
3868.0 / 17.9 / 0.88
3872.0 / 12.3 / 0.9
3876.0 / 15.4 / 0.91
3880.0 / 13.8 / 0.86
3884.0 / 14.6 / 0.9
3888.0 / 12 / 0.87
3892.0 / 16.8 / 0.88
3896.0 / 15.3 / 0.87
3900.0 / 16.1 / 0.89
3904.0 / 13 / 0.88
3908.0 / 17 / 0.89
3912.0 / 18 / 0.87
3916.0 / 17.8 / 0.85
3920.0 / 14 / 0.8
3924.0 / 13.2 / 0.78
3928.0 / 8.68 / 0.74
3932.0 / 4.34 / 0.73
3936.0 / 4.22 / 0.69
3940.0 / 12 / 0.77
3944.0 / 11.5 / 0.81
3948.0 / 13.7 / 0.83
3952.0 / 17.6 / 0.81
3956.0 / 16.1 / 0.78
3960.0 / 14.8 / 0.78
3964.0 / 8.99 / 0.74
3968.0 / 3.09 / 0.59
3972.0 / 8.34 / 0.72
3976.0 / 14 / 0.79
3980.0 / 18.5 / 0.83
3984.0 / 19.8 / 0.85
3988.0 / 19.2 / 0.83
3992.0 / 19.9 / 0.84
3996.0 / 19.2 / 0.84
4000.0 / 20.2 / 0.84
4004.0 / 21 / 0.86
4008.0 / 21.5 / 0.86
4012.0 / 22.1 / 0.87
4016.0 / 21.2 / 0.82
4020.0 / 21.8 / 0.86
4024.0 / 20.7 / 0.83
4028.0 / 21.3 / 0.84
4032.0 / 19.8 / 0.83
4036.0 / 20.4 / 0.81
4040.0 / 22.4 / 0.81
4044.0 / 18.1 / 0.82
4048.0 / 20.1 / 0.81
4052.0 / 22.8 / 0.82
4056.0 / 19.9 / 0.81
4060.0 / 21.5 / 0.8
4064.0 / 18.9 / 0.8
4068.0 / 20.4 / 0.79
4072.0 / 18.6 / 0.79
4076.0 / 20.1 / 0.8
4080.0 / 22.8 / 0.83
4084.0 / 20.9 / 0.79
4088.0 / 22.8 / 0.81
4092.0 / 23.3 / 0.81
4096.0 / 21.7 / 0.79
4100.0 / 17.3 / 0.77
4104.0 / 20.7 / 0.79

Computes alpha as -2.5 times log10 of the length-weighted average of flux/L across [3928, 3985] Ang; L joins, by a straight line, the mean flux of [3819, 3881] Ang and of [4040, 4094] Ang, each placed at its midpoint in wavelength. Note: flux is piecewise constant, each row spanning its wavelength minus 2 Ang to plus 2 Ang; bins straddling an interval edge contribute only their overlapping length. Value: 0.401 mag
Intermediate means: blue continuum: 12.9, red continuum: 20.8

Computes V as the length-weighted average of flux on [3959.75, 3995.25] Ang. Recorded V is 14.2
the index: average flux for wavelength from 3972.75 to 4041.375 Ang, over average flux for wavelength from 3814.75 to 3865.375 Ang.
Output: 1.6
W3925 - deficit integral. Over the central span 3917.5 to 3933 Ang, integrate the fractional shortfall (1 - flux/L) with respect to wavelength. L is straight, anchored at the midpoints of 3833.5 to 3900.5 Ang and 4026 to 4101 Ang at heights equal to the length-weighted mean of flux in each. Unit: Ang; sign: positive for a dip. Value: 5.2 Ang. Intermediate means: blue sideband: 14.2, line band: 10.7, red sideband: 20.7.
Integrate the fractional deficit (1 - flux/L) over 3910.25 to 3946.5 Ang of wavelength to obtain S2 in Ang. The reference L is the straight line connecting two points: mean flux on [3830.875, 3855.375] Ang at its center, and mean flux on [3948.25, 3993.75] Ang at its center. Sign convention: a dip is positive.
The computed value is 5.7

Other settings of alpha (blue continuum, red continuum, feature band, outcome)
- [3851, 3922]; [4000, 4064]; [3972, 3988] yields 0.15 mag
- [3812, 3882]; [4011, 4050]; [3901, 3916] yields -0.05 mag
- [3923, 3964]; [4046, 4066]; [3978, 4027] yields -0.25 mag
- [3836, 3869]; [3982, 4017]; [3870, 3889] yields 0.13 mag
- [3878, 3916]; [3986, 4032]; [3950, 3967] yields 0.31 mag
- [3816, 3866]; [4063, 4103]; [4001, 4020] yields -0.18 mag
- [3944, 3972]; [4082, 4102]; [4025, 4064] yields -0.15 mag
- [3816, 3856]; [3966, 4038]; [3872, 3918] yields -0.10 mag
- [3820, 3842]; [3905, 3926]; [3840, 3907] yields -0.22 mag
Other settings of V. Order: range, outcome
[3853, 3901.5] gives 14.9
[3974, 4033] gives 20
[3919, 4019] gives 14.8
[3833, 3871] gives 13.9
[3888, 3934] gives 13.9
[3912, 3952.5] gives 11.8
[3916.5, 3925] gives 14.4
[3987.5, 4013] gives 20.5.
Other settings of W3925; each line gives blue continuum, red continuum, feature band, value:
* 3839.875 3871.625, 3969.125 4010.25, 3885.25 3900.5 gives 0.9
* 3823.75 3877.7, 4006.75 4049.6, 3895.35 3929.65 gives 1.7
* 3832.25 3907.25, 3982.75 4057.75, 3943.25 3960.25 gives 2.6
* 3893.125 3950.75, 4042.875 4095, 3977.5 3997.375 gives -3.3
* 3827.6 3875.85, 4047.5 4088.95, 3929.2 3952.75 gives 9.0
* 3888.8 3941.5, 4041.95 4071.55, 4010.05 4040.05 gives -4.2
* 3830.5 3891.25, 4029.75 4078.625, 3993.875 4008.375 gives -1.5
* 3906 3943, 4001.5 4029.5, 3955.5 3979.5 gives 7.9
